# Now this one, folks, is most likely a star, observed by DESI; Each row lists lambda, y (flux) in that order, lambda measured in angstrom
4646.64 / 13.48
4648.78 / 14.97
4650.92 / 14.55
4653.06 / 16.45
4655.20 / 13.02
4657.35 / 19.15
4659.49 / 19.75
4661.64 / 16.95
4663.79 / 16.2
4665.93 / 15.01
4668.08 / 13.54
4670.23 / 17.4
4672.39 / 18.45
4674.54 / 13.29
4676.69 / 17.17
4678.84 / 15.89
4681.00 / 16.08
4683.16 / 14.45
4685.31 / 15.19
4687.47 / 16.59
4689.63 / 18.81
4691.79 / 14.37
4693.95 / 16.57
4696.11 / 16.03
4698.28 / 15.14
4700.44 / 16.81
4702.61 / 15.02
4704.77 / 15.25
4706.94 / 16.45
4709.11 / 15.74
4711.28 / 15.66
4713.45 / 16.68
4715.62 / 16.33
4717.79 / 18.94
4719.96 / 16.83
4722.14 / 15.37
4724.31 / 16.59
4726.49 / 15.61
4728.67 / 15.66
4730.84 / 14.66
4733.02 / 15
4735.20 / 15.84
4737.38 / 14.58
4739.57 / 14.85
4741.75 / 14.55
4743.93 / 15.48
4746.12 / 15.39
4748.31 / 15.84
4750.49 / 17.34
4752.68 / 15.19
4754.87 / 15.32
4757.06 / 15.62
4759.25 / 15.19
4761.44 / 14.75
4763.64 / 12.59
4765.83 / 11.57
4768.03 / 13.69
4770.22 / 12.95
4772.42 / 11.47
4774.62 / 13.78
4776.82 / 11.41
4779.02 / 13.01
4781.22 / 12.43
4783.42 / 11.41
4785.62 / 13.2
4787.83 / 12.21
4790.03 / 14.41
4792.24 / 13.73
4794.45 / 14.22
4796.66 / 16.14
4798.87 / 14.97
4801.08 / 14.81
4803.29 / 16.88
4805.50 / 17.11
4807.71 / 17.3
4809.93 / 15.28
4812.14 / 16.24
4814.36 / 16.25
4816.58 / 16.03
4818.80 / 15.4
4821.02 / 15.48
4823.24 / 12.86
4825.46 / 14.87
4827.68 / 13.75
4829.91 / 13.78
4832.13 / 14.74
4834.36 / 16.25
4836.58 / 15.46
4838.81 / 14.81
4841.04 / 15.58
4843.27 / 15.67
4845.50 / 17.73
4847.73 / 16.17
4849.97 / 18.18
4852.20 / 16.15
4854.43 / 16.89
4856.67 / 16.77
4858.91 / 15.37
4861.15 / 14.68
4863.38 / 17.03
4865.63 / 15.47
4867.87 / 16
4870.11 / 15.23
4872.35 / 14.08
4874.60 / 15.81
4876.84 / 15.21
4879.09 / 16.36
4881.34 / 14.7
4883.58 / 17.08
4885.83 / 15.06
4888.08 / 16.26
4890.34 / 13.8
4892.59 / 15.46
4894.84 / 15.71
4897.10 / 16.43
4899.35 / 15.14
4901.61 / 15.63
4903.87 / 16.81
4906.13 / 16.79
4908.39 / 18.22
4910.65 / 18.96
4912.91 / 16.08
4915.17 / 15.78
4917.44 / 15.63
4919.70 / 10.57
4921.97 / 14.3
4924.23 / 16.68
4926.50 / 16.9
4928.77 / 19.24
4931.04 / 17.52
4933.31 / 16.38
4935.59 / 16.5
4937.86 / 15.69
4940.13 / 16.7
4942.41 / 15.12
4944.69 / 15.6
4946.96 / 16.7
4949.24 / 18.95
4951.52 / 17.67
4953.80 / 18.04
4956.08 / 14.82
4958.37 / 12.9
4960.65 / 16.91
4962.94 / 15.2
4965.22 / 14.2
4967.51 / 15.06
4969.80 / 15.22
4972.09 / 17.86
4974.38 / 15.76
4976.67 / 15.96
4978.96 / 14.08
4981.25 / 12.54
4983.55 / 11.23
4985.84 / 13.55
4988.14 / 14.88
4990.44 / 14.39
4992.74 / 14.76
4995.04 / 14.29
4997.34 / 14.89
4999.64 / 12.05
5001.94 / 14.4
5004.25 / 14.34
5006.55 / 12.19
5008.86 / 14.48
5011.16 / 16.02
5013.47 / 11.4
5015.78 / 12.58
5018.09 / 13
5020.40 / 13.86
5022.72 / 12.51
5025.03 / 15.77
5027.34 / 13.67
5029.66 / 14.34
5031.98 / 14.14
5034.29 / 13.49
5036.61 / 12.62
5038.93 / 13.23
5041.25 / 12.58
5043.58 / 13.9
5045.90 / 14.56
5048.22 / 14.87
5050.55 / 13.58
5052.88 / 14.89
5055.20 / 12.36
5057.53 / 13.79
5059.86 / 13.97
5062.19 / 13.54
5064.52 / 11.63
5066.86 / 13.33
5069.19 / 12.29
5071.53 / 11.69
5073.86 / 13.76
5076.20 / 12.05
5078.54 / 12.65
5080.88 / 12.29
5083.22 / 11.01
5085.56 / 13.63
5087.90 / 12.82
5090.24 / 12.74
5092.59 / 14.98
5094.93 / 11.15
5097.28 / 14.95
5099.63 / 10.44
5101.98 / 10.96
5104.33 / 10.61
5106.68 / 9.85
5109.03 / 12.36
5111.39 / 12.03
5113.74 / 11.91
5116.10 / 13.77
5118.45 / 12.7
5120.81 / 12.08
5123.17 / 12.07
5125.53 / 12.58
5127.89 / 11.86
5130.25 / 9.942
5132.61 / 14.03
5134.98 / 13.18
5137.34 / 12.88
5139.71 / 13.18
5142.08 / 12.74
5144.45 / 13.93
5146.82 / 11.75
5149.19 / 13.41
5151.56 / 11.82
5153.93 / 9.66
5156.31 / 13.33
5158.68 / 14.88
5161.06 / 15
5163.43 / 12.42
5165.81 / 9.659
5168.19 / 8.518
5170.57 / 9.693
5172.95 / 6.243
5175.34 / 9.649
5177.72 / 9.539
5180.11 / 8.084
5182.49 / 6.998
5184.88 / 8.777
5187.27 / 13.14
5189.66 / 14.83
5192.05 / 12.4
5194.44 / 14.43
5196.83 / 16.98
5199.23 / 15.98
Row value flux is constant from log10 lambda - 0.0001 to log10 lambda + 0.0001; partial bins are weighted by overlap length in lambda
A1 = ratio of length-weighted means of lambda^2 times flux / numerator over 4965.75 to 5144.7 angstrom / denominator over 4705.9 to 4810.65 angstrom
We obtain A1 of 1.0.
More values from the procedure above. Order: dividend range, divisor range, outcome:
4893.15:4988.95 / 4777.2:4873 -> 1.09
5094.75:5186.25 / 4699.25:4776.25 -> 0.89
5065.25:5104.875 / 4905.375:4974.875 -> 0.81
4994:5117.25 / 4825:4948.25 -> 0.88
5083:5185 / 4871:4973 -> 0.80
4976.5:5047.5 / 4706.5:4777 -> 1.02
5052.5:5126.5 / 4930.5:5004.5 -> 0.86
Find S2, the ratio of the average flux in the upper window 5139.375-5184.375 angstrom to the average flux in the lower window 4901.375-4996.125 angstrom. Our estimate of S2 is 0.70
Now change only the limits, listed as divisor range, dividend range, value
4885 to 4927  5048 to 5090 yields 0.82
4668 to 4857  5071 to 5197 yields 0.78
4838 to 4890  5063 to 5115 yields 0.77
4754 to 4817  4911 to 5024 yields 1.05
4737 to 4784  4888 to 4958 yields 1.16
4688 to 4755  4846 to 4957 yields 1.02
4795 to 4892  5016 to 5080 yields 0.86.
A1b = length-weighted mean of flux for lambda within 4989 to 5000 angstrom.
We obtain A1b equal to 14.2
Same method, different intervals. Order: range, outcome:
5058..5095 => 12.8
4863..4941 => 16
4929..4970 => 16.2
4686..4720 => 16.3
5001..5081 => 13.4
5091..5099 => 13.4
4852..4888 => 15.7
